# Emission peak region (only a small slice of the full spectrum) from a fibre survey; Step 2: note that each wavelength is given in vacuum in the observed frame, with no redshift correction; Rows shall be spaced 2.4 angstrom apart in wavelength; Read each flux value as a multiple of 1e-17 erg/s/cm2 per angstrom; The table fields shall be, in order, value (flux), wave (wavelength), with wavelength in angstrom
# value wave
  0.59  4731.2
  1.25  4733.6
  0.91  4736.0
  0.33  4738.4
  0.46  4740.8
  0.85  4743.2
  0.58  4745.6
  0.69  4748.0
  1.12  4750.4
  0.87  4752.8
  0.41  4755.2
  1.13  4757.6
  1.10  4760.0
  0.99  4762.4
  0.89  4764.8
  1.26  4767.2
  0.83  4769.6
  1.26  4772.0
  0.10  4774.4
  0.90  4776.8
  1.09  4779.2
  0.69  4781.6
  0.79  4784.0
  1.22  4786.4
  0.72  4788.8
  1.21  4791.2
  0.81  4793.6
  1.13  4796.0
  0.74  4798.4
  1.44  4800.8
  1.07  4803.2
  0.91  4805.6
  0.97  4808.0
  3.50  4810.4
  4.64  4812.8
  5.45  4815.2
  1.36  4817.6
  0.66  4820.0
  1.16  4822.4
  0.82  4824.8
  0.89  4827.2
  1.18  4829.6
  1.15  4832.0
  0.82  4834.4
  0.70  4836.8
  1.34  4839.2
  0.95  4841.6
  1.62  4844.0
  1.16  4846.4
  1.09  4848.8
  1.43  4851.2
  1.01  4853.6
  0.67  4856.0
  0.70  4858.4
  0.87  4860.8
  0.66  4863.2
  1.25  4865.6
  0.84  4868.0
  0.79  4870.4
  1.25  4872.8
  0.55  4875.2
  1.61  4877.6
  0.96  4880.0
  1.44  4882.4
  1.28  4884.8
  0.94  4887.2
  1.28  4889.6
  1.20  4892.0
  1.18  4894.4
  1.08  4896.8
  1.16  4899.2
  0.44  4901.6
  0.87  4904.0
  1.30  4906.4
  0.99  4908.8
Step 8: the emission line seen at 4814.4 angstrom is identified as [O II]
